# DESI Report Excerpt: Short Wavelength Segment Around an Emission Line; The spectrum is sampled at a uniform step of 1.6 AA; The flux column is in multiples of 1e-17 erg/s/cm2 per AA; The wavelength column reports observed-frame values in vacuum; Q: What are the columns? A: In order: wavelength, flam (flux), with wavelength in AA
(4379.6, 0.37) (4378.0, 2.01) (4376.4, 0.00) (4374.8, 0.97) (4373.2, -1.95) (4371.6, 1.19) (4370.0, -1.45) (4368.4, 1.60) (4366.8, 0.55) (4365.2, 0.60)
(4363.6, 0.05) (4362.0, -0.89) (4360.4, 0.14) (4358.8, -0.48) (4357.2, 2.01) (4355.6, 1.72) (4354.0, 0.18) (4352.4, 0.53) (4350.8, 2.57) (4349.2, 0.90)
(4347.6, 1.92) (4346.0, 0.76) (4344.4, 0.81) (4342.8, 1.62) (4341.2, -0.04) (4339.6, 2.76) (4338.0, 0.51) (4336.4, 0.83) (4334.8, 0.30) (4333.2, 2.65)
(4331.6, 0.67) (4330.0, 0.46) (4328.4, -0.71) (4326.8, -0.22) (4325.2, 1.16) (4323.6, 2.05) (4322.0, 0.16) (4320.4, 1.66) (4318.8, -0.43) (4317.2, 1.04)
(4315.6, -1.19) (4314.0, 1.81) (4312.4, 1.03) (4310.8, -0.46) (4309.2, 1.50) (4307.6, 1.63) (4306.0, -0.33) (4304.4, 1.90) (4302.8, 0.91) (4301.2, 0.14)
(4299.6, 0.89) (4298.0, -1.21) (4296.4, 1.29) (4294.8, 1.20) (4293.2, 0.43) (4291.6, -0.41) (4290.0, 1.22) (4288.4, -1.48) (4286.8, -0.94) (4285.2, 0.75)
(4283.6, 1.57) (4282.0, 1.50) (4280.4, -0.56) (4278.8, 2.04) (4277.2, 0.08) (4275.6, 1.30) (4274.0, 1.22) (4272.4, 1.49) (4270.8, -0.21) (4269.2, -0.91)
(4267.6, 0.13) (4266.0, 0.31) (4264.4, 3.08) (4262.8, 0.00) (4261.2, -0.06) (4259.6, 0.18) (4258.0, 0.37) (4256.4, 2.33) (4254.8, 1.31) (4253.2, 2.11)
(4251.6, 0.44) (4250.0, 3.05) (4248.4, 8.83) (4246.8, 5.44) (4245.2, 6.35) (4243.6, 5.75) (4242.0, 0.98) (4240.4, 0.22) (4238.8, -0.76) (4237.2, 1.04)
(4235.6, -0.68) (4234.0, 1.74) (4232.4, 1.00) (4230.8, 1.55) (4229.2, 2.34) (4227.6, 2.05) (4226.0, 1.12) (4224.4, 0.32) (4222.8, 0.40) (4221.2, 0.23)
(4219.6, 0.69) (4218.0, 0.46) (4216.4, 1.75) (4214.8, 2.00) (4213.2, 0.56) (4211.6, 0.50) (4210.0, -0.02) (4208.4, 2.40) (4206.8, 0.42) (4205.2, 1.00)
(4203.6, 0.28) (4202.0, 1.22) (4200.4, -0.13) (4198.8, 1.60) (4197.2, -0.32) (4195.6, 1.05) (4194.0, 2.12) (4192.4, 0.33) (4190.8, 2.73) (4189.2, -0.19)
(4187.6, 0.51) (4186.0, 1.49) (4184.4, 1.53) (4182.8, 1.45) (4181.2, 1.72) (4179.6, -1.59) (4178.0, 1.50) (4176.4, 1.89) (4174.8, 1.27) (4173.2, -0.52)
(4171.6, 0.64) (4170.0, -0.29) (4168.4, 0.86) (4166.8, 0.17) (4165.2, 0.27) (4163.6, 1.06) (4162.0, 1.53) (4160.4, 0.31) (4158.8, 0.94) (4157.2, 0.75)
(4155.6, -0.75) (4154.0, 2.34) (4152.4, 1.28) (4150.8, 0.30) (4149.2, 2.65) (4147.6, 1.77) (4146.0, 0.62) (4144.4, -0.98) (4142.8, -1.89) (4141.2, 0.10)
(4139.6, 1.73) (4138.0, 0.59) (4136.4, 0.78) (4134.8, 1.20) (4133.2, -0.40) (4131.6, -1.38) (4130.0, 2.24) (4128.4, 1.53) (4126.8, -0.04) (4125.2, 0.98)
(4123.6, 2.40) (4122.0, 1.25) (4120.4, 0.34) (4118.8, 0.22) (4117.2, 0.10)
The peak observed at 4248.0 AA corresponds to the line [O II]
